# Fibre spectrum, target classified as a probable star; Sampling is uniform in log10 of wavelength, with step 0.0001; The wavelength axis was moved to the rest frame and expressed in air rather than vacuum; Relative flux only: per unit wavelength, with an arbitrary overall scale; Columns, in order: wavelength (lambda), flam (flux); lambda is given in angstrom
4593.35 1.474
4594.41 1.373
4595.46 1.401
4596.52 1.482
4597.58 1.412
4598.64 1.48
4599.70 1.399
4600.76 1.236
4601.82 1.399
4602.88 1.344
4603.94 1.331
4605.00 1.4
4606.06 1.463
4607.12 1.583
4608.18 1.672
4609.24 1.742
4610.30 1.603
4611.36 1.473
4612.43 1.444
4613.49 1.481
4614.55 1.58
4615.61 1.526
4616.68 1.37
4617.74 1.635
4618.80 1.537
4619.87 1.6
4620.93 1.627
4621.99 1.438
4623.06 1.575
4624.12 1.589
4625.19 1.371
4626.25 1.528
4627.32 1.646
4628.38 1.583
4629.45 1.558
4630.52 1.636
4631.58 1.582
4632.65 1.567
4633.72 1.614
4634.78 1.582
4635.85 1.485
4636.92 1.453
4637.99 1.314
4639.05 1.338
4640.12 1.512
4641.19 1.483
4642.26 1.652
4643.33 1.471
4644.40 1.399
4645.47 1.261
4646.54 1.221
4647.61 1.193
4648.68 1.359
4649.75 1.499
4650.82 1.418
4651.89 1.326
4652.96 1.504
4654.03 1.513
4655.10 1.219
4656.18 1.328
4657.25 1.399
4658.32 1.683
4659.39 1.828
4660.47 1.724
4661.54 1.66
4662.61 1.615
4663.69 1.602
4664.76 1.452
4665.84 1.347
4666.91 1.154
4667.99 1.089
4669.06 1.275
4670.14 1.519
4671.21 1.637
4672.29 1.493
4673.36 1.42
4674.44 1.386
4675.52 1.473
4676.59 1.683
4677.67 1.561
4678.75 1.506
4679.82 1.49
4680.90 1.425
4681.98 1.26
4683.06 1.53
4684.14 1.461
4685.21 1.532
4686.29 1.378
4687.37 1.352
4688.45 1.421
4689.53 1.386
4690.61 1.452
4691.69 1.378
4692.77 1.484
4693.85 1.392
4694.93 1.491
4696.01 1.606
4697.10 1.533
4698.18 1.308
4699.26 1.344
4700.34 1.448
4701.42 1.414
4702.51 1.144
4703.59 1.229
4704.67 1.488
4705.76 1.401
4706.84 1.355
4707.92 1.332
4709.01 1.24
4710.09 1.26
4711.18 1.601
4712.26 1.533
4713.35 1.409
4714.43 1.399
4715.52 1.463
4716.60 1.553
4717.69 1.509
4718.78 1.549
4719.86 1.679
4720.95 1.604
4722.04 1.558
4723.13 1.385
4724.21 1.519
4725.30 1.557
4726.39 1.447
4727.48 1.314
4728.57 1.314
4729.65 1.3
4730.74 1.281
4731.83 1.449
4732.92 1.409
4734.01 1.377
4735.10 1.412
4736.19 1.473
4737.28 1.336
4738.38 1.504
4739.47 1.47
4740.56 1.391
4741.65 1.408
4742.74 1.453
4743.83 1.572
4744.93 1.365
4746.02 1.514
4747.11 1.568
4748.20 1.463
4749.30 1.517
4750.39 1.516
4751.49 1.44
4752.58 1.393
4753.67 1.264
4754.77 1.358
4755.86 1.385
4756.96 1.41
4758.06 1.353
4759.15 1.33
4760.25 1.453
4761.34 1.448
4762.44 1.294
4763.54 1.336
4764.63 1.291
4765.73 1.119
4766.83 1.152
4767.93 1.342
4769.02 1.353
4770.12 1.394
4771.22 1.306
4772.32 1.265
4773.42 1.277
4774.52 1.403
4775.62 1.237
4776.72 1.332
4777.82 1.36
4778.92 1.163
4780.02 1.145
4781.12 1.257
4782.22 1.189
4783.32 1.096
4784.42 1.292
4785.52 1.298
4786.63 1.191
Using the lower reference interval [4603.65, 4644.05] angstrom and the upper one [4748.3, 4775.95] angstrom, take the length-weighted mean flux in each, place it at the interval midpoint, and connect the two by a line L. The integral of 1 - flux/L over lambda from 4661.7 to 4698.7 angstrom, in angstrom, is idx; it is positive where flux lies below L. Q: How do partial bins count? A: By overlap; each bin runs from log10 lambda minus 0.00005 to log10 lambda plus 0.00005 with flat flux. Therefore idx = 0.2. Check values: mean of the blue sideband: 1.53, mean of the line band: 1.45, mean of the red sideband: 1.35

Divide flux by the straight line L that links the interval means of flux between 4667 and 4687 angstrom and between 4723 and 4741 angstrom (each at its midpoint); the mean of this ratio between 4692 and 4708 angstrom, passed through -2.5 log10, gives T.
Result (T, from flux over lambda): 0.02 mag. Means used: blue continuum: 1.44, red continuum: 1.41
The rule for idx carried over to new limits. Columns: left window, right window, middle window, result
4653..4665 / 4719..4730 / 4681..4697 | 0.8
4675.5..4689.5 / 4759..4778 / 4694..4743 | -0.9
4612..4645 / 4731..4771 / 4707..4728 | -0.5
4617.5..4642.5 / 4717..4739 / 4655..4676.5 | 0.4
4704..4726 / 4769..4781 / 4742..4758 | -0.9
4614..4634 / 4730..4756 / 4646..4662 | 0.7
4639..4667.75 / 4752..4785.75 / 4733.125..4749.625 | -1.5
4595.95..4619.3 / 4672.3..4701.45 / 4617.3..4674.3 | -0.5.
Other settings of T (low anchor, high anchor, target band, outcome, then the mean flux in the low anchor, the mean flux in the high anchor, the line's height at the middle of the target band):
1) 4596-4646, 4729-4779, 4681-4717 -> 0.01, 1.5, 1.38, 1.43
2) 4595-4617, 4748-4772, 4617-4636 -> -0.08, 1.47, 1.36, 1.45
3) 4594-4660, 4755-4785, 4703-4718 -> -0.03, 1.48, 1.3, 1.37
